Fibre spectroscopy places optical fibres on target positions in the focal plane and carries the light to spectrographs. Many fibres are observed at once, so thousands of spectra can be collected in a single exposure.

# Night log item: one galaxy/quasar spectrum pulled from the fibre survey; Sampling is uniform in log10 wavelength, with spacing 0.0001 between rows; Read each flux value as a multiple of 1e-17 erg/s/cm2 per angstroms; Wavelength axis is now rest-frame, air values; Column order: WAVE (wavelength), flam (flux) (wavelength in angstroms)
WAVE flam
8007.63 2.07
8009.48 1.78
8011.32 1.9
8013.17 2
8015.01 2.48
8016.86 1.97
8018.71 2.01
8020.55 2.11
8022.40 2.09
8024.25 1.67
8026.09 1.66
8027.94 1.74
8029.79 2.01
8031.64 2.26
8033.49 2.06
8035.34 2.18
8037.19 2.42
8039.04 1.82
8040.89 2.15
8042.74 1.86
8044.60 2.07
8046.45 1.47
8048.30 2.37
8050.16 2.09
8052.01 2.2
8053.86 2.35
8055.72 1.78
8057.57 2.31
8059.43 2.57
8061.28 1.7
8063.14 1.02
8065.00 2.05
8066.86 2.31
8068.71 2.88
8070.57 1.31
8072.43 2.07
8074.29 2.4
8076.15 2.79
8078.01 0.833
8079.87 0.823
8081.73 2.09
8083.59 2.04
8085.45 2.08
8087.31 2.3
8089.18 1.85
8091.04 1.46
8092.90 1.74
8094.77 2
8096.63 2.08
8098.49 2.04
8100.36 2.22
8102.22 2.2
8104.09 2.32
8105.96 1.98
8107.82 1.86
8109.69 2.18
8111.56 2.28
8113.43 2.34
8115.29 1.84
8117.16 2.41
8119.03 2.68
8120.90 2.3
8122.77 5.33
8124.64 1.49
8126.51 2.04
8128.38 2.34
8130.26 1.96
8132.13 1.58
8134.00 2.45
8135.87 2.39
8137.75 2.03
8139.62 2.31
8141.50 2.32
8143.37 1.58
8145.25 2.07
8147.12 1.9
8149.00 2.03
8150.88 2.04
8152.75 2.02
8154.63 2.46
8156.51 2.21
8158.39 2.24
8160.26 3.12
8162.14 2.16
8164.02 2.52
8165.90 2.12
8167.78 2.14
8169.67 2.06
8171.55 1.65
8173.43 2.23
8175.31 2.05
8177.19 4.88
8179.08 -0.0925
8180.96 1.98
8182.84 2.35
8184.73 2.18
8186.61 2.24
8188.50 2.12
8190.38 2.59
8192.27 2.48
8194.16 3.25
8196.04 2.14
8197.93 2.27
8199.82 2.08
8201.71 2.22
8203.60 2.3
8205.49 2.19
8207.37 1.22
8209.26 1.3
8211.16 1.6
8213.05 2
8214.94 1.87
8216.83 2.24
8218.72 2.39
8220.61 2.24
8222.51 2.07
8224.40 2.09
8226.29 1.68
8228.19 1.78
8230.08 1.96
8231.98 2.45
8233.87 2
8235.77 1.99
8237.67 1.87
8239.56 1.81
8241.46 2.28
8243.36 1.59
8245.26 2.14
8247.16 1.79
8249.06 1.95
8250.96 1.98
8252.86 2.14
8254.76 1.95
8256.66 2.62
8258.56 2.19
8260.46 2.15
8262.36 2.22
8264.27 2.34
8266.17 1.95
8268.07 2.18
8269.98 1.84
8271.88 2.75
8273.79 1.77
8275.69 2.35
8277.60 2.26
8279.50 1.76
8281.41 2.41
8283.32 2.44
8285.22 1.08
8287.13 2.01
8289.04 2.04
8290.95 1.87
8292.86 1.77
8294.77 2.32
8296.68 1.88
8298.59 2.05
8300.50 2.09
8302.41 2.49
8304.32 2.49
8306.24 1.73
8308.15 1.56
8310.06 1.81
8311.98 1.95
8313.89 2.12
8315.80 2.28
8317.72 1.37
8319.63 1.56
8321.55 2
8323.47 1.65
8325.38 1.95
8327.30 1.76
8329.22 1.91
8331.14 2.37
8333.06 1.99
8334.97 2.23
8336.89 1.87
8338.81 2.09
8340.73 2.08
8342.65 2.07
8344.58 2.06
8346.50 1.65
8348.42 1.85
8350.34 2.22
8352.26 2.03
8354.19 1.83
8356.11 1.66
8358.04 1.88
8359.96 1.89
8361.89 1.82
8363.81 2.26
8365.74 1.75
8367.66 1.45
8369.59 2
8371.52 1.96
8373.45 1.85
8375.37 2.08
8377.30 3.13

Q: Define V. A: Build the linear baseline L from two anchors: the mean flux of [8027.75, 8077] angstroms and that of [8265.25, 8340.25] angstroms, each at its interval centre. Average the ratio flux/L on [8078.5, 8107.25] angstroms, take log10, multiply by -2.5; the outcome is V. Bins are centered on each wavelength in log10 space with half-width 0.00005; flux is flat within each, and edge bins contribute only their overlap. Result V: 0.08 mag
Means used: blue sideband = 2.09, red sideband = 2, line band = 1.93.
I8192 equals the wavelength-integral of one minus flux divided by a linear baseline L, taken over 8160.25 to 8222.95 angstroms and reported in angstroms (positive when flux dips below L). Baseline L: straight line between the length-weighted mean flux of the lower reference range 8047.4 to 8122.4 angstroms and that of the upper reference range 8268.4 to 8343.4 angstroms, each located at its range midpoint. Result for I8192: -3.9 angstroms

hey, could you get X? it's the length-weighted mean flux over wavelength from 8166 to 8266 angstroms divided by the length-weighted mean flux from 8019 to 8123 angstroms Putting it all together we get 1.01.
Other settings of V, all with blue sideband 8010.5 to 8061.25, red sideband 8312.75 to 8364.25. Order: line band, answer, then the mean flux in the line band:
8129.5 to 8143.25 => -0.054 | 2.12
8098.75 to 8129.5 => -0.164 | 2.35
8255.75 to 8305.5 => -0.087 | 2.13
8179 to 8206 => -0.119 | 2.22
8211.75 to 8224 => -0.071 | 2.12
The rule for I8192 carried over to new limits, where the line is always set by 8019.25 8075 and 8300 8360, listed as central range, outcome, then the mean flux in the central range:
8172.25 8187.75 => -1.7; 2.22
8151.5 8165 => -2.6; 2.38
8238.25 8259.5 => -0.7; 2.04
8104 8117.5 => -0.8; 2.13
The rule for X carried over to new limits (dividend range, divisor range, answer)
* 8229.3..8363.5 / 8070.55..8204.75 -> 0.92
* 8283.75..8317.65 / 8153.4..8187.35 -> 0.87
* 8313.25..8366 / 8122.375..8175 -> 0.88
